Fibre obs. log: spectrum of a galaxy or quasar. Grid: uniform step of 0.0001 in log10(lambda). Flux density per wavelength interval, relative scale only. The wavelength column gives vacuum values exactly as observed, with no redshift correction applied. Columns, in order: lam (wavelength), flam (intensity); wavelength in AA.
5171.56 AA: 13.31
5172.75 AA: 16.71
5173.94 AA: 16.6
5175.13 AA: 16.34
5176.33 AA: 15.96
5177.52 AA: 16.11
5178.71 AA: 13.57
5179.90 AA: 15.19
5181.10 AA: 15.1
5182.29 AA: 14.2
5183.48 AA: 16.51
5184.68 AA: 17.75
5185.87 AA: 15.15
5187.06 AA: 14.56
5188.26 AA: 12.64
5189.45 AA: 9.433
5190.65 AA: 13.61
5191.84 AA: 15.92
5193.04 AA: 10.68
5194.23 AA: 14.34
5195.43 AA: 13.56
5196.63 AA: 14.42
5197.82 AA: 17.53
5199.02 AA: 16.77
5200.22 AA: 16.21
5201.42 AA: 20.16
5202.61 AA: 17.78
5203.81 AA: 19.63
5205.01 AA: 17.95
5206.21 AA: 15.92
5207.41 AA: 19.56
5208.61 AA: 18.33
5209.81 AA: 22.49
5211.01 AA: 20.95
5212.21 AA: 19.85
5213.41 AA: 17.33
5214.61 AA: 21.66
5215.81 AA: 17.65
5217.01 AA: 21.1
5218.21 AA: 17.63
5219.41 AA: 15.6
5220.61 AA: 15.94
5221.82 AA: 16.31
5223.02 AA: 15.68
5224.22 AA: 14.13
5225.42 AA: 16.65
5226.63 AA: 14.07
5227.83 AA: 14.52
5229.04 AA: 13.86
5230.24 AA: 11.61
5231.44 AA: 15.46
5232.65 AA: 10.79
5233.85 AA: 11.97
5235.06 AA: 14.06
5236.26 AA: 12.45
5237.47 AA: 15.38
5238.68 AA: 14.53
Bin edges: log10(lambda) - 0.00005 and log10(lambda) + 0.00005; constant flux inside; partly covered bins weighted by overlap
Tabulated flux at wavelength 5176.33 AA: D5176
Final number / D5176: 15.96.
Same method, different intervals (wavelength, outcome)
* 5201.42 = 20.16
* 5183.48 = 16.51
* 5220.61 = 15.94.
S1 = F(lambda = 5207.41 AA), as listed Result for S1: 19.56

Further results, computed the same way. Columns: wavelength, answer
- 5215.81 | 17.65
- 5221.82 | 16.31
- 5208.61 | 18.33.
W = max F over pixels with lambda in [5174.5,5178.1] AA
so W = 16.34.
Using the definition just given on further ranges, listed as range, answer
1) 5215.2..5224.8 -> 21.1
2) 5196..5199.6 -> 17.53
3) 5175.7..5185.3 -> 17.75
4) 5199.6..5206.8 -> 20.16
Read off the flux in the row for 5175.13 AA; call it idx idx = 16.34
